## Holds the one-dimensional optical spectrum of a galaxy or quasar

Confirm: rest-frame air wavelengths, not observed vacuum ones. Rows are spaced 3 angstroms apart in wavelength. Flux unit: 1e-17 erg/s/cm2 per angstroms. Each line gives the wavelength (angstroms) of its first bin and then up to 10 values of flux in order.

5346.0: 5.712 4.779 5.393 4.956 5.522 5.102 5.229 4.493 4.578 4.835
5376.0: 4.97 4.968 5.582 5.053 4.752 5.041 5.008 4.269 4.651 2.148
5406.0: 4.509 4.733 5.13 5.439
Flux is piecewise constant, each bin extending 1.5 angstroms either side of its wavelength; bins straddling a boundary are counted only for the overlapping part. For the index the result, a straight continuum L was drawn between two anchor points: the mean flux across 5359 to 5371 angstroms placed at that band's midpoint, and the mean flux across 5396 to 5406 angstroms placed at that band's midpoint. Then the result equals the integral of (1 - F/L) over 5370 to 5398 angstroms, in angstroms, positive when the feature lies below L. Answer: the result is -4.2 angstroms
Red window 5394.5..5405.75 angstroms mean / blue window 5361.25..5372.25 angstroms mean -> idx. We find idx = 0.81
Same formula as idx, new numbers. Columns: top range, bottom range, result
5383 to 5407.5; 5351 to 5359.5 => 0.84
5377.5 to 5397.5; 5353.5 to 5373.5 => 1.00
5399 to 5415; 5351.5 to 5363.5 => 0.83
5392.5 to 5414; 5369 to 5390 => 0.88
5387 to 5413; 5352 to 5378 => 0.89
